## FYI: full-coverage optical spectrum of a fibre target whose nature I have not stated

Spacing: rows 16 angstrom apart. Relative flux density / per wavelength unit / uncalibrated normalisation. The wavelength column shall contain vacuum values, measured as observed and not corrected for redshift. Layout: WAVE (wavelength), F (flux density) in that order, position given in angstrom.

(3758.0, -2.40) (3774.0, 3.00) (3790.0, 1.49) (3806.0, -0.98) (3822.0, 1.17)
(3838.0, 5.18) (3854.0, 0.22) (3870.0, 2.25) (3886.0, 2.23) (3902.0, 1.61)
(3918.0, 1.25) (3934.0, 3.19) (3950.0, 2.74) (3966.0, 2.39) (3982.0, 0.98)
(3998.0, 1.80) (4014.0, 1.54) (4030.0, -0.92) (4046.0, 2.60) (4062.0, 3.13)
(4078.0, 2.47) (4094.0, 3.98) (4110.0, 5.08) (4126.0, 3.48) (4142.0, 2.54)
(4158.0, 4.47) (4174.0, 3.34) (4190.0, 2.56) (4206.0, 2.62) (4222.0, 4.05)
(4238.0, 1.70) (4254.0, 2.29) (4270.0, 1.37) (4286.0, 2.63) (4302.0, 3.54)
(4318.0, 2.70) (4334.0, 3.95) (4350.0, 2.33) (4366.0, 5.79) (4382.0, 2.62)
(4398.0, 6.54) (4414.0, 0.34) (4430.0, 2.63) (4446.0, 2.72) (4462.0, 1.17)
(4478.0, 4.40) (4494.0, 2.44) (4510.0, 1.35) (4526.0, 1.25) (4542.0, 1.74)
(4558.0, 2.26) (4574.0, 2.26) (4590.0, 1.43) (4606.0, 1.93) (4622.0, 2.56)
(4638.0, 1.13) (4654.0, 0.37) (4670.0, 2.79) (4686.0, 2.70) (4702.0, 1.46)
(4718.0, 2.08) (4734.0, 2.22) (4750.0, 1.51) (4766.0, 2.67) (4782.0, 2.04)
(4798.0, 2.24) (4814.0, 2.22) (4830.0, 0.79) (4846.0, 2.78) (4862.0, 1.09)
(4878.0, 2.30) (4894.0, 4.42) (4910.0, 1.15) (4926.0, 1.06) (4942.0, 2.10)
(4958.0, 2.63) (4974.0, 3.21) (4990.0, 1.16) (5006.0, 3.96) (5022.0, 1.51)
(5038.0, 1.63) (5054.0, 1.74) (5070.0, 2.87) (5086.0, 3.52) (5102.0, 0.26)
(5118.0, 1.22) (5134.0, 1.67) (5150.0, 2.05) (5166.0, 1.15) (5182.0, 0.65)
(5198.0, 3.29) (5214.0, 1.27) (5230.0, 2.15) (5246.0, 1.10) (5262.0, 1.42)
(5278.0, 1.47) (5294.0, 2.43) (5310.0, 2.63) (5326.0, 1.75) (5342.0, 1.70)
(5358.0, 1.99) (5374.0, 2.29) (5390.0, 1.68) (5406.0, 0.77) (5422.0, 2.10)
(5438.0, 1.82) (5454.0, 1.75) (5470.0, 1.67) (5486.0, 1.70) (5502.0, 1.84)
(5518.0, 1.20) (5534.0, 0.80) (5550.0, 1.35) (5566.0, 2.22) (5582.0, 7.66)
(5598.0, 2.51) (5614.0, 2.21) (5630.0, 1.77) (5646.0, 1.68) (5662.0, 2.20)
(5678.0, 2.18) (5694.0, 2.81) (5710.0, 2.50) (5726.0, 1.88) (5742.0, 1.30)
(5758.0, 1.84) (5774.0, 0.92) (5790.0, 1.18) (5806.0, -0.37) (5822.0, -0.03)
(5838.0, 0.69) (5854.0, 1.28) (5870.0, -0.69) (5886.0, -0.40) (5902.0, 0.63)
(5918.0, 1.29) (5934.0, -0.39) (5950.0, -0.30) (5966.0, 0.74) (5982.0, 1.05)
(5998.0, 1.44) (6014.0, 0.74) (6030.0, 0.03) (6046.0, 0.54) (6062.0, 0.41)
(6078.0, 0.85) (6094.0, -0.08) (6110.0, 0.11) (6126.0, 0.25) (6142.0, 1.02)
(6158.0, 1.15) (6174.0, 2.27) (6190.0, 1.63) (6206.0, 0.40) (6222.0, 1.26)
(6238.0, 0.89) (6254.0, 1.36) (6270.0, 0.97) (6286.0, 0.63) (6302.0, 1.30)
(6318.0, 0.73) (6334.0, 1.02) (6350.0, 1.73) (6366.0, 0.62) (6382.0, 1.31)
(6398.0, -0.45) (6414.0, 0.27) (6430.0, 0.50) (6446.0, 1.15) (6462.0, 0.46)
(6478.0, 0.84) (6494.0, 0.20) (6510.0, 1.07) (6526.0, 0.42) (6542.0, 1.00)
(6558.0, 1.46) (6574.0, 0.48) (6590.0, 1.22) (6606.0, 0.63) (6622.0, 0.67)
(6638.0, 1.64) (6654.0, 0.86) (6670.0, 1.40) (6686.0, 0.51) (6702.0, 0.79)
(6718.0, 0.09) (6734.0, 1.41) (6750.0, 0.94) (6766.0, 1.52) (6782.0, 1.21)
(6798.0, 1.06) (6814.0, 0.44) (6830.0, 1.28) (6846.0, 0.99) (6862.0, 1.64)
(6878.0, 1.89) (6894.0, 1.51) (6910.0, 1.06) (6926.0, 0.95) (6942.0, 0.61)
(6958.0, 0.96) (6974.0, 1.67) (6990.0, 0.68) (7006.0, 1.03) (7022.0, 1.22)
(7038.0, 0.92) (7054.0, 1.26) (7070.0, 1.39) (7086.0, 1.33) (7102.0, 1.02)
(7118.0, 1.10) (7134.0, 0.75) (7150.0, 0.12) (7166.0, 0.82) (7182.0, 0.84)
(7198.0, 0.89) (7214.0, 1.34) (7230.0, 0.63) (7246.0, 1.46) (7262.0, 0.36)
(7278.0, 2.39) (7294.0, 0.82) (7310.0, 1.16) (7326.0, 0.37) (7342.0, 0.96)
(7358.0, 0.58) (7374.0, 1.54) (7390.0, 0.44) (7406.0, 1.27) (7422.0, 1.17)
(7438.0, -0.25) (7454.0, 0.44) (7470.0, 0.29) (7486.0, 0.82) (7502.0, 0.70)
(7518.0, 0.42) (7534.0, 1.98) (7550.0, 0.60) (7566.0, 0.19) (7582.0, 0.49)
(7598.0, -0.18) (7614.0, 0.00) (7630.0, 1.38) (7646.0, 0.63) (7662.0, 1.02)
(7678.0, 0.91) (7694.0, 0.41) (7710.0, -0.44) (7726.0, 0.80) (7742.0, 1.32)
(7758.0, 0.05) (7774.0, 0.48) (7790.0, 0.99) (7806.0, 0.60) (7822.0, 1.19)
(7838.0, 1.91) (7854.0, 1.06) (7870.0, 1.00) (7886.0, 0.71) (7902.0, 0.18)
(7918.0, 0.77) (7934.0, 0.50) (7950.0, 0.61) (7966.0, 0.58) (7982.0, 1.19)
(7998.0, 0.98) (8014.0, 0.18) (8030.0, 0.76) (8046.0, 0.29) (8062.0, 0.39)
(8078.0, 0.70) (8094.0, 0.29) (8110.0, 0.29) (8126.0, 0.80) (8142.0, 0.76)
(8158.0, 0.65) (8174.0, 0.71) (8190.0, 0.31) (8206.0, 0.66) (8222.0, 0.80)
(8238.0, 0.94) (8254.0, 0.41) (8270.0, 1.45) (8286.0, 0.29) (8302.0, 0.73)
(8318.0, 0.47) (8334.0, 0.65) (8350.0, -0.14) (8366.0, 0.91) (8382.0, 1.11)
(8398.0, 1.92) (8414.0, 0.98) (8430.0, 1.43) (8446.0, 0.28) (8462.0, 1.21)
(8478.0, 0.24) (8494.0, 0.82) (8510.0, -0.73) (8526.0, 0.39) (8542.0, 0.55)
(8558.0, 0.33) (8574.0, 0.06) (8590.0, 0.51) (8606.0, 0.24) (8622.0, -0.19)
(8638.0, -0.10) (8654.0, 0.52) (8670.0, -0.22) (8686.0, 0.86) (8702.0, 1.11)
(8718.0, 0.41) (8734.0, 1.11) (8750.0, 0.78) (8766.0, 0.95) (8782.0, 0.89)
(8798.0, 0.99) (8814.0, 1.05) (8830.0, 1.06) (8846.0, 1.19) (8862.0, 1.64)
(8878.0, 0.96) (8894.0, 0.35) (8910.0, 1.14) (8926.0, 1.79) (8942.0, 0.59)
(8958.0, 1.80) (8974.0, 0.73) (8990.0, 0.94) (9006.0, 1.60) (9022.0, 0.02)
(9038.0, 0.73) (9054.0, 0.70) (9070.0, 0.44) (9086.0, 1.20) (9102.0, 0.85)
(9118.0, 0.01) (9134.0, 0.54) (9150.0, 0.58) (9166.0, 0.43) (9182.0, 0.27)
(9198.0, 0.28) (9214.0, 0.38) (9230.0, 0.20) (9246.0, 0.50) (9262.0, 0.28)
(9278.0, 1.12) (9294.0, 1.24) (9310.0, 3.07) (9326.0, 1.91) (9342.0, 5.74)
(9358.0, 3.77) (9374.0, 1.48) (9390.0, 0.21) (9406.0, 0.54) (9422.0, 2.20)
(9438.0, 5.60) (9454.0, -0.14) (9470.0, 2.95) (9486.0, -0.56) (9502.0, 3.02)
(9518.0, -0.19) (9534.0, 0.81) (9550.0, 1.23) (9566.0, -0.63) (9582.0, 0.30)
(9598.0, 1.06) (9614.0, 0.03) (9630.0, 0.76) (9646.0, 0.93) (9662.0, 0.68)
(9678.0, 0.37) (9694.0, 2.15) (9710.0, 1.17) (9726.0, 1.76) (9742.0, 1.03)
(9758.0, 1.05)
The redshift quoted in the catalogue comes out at 1.51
